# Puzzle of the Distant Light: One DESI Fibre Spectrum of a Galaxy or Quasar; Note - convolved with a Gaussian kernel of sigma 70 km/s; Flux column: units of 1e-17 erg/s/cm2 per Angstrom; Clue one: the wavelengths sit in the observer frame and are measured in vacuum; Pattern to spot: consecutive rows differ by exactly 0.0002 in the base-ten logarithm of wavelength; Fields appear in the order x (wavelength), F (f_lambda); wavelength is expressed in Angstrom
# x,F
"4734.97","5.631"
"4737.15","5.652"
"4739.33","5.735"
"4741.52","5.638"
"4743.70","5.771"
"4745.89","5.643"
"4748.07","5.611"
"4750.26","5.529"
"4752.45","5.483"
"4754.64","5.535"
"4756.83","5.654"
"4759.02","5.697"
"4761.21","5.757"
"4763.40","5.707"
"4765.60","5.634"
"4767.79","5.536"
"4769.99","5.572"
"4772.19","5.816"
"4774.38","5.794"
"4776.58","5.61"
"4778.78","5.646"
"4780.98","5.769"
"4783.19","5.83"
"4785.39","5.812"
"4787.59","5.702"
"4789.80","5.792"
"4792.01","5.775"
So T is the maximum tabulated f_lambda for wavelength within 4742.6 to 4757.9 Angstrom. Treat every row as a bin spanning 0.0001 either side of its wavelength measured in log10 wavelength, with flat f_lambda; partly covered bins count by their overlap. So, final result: 5.771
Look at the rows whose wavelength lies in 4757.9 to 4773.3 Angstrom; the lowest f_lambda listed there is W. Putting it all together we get 5.536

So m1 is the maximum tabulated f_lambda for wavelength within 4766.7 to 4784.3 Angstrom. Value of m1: 5.83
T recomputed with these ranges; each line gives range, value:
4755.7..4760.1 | 5.697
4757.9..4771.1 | 5.757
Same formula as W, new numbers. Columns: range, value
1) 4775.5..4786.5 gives 5.61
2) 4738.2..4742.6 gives 5.638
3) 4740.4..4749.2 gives 5.611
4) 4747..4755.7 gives 5.483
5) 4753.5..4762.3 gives 5.535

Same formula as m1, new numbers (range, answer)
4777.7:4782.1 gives 5.769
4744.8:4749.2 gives 5.643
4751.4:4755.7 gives 5.535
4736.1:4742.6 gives 5.735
